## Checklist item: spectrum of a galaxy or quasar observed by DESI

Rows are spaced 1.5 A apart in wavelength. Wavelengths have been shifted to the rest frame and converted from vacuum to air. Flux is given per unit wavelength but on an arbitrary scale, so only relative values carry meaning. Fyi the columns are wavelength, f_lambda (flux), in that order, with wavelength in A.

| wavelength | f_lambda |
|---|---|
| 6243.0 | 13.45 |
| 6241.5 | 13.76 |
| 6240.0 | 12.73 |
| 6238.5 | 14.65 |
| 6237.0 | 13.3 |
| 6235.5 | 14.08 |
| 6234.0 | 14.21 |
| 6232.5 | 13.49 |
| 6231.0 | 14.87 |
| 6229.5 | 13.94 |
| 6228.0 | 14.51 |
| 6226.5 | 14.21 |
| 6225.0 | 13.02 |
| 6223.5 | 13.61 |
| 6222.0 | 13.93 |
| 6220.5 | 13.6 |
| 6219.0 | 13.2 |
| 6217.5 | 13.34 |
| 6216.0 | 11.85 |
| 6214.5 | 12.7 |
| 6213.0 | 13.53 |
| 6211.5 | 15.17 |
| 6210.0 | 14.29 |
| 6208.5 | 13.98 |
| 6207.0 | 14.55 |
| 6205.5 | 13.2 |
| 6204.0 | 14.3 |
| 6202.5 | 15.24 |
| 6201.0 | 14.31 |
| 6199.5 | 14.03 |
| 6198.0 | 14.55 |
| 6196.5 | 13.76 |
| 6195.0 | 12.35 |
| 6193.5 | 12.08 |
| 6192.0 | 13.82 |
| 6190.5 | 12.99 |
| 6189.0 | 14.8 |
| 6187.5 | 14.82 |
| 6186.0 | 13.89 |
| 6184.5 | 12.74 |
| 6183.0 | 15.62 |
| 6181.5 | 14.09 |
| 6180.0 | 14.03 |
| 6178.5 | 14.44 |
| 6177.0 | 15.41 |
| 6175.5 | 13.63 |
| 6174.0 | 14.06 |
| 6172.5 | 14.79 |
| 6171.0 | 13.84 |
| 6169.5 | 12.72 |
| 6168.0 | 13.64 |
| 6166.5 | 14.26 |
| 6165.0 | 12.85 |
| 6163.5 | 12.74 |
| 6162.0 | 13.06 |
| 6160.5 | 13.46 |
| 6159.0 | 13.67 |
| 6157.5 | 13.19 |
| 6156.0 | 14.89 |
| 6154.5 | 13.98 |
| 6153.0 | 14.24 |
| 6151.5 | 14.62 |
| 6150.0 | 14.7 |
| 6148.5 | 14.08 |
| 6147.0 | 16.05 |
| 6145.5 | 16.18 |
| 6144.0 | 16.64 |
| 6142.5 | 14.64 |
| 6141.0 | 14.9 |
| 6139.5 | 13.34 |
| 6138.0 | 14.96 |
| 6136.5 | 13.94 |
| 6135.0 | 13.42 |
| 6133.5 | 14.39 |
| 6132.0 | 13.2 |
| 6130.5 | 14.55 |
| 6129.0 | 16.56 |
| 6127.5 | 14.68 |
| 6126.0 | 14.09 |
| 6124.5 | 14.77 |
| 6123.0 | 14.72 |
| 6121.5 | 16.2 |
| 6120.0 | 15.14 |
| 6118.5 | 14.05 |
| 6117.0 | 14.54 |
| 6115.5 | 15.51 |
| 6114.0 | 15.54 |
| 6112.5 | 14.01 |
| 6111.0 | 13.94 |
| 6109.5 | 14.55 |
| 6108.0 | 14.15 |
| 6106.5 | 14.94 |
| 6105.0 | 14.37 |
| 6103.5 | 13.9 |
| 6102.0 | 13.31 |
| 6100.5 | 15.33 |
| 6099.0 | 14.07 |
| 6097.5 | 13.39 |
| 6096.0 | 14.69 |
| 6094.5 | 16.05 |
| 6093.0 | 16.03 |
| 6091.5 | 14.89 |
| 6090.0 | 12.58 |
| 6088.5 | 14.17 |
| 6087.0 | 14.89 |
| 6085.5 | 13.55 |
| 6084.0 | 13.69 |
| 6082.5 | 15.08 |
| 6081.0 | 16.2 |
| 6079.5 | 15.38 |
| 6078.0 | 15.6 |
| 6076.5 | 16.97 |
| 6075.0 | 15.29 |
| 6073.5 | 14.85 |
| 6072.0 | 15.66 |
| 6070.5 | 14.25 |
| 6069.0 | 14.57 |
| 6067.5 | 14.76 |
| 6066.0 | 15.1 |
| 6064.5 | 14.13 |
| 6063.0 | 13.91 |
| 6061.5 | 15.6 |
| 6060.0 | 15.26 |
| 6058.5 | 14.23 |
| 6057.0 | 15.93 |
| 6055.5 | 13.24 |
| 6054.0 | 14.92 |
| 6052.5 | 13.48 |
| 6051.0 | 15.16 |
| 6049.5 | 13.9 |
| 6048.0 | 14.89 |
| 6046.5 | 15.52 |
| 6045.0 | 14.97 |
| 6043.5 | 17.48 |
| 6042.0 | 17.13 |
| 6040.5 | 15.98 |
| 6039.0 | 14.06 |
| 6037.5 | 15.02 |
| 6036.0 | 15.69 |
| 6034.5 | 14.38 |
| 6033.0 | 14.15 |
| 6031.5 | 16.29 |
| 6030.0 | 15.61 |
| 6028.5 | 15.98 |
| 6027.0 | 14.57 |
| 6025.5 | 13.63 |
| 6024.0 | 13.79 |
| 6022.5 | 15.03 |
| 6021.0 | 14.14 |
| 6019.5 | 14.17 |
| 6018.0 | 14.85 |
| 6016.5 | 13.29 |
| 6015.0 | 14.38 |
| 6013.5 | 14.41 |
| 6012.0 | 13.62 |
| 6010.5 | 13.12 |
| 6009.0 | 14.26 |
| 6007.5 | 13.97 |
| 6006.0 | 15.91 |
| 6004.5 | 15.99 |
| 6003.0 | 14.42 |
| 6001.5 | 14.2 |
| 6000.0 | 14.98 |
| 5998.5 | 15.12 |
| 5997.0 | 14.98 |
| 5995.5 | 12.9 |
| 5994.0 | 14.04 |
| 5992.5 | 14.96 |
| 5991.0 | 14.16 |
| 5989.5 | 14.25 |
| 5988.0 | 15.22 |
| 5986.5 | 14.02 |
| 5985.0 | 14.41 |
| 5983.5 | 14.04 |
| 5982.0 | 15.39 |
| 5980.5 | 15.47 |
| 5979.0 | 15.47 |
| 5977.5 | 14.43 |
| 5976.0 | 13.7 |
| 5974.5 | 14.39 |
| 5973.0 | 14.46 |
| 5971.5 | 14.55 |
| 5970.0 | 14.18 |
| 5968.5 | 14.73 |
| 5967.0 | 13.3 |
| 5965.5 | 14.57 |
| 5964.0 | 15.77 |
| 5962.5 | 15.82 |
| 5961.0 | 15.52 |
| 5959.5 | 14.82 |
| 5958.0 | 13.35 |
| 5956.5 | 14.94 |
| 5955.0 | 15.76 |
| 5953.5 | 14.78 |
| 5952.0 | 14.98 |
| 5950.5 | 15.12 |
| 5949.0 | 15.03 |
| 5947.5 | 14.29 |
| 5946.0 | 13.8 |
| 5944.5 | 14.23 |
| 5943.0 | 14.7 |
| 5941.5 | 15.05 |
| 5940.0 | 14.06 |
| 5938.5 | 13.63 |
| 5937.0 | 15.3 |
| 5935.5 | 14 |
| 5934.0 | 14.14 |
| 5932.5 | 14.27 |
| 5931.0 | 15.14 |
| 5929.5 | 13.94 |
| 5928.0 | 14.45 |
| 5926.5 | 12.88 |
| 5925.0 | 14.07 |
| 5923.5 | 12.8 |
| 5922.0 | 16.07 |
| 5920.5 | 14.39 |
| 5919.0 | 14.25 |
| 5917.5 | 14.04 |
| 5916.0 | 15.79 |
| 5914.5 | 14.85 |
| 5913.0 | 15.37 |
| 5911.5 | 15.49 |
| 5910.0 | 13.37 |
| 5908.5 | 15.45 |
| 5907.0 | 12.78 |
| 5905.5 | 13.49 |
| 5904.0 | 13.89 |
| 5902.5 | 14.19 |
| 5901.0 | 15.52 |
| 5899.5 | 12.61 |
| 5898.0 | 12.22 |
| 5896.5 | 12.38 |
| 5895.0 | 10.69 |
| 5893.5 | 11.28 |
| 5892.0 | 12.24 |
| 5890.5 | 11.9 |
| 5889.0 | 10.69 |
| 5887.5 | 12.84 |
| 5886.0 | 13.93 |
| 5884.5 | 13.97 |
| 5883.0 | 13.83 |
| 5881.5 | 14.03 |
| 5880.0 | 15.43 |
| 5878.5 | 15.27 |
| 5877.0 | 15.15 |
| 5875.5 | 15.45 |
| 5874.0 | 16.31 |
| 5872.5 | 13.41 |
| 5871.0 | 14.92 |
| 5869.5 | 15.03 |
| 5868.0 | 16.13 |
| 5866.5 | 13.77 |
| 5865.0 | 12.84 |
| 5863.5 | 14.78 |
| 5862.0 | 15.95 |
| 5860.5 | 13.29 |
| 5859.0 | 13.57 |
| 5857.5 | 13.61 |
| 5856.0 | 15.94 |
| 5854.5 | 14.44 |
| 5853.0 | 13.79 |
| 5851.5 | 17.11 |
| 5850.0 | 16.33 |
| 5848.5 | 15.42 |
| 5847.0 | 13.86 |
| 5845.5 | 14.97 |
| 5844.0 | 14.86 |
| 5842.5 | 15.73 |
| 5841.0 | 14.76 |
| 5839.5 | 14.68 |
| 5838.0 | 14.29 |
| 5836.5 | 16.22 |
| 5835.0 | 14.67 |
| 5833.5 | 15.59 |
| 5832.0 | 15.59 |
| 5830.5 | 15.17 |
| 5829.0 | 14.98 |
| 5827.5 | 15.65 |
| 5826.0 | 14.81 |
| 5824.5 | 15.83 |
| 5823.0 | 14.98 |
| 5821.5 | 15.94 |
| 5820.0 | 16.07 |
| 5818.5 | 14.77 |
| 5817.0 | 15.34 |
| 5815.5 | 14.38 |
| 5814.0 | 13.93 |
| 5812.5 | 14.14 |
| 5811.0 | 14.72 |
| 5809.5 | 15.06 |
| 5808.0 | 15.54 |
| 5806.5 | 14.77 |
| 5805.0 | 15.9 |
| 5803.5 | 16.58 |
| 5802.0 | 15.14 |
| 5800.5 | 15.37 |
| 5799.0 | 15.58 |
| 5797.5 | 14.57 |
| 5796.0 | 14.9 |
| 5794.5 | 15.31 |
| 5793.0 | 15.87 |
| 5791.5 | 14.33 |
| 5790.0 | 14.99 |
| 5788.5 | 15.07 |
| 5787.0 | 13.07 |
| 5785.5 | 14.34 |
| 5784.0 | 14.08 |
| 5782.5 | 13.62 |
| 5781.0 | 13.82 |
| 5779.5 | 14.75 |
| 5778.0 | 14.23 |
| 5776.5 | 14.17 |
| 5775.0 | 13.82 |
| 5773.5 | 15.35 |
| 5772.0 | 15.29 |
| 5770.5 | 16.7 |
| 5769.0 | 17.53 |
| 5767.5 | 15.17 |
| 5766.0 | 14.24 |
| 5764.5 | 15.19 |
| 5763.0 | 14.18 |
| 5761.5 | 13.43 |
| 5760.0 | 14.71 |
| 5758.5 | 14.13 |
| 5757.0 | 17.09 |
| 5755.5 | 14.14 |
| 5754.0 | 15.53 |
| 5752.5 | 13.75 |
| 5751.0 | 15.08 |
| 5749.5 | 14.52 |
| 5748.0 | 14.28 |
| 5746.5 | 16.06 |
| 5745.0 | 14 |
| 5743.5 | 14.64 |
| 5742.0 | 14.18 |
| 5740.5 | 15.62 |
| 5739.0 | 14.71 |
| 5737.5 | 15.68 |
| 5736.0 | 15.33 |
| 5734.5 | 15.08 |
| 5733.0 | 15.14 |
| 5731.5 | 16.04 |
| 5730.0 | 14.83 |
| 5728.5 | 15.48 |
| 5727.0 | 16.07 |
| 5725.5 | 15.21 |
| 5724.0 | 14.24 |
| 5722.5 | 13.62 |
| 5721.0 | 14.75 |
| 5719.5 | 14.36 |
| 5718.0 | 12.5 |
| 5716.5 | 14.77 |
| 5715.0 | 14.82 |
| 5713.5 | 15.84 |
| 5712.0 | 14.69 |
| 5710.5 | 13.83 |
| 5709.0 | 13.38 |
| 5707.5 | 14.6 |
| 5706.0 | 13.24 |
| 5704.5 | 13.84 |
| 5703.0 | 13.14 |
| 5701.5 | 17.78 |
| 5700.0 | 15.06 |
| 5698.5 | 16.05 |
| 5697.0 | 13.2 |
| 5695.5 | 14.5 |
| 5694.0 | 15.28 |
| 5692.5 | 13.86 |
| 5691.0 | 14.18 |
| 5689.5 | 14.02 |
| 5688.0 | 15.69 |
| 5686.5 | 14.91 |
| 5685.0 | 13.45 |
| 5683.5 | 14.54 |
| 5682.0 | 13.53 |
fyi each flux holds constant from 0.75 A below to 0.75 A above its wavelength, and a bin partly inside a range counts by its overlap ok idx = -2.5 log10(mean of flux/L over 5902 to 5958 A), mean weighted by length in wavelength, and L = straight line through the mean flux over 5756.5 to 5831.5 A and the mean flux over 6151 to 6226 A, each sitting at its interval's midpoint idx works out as 0.01 mag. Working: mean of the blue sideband 15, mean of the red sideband 13.8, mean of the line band 14.4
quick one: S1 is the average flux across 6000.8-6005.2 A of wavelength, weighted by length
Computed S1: 14.9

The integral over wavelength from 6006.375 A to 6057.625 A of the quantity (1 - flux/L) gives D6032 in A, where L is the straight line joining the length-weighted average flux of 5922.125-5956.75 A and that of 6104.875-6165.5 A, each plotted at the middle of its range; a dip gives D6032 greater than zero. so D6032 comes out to -1.0 A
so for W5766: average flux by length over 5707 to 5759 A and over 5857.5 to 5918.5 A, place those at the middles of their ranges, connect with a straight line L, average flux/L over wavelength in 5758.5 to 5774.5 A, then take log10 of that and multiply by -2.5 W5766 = -0.04 mag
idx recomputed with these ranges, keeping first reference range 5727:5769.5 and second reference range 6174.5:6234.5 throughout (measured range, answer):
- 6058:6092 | -0.045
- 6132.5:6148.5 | -0.055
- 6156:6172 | 0.044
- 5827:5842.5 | -0.028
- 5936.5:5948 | 0.012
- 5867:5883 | -0.025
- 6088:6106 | -0.019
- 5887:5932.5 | 0.073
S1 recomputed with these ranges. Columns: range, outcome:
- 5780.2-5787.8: 13.8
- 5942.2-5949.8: 14.4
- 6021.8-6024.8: 14.4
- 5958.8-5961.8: 15.2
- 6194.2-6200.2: 13.7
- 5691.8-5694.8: 14.6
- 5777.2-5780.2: 14.5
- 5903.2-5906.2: 13.7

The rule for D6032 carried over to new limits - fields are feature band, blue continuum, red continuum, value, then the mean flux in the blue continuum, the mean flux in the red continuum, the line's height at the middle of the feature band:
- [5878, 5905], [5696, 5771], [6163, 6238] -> 2.5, 14.8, 13.9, 14.5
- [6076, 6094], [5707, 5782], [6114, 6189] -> -0.6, 14.8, 14.4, 14.5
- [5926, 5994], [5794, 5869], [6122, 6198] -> 0.6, 15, 14.2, 14.7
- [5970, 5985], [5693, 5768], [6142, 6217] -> -0.3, 14.7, 14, 14.4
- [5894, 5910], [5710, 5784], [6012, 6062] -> 1.7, 14.8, 14.9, 14.8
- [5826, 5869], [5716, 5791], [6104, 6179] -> -0.7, 14.8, 14.4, 14.7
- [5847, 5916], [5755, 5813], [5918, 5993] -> 2.7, 14.9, 14.5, 14.7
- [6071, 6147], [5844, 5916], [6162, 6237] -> -4.5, 14.1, 13.8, 13.9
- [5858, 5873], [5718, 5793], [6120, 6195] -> 0.3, 14.8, 14.2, 14.6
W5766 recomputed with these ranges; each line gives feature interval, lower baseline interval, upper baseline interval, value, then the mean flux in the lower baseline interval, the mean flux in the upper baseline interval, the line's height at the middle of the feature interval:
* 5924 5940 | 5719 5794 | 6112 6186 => 0.04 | 14.8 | 14.4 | 14.6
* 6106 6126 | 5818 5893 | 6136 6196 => -0.04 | 14.7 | 14.1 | 14.2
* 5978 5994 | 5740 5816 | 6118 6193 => -0.01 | 14.8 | 14.3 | 14.5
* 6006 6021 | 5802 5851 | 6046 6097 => 0.06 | 15.2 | 14.8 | 14.9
